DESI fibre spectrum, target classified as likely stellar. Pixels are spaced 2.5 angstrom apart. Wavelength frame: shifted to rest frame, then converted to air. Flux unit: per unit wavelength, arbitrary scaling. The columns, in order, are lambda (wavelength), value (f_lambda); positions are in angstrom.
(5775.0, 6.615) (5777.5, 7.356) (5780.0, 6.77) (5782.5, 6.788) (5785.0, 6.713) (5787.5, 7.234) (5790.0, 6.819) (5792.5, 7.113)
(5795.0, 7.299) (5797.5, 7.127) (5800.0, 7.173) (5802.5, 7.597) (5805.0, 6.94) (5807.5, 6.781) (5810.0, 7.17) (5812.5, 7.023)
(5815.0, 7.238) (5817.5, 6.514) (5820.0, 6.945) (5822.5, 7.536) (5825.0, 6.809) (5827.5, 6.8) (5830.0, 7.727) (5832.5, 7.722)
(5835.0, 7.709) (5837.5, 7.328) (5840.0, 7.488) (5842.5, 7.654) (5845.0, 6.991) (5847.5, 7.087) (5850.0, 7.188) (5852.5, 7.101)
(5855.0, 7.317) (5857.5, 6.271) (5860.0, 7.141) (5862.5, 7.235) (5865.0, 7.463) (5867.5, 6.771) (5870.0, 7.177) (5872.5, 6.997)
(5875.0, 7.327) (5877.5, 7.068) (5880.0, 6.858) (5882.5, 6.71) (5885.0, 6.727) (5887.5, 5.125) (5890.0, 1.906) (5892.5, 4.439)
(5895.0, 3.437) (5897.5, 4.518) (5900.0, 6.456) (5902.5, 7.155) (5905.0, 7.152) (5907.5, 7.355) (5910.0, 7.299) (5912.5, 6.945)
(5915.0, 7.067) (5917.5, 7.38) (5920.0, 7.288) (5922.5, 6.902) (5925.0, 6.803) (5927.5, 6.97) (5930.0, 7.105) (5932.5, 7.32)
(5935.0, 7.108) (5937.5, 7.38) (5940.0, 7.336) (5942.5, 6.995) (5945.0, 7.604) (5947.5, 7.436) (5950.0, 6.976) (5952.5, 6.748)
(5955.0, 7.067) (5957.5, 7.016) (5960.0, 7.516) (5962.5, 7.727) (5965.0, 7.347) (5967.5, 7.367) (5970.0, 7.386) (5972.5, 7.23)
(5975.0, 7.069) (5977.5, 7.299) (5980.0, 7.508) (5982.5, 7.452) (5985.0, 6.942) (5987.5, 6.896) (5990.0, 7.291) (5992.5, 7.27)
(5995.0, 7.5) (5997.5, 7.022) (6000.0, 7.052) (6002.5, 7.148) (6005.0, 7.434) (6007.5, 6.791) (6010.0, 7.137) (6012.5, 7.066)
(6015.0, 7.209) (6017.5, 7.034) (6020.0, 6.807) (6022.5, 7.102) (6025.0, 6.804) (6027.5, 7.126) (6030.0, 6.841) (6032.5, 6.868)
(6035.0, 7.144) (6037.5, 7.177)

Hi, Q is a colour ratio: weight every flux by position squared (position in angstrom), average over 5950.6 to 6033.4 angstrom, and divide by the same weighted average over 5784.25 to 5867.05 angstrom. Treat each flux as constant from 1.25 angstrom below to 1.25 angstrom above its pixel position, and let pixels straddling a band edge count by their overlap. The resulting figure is 1.1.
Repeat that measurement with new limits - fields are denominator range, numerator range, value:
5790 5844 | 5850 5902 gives 0.88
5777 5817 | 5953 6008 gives 1.09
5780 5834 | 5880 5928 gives 0.90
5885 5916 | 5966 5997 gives 1.29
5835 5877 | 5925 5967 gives 1.04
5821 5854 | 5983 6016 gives 1.03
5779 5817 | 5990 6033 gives 1.08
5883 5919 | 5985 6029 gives 1.23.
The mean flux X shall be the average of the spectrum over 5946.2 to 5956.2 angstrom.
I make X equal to 7.06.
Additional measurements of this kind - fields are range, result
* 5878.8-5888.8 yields 6.33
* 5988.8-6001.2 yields 7.23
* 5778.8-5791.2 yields 6.87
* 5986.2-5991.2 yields 7.09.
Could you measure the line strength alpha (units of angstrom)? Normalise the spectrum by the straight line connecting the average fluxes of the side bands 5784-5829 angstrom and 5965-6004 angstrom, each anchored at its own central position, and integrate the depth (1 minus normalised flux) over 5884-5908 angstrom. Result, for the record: 6.0 angstrom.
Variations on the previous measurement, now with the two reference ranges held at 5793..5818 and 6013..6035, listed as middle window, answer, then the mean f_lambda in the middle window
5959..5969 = -0.7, 7.49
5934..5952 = -0.5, 7.24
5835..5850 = -0.5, 7.33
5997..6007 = -0.2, 7.15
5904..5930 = -0.3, 7.12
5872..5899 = 5.9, 5.52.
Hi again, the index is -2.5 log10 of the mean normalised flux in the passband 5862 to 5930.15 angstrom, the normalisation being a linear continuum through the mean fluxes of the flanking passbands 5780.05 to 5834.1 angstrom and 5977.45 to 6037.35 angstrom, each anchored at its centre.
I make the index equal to 0.101 mag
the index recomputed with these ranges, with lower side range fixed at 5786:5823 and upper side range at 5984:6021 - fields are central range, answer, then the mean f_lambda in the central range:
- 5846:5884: 0.01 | 7.04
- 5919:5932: 0.01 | 7.03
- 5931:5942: -0.02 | 7.26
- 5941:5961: -0.01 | 7.17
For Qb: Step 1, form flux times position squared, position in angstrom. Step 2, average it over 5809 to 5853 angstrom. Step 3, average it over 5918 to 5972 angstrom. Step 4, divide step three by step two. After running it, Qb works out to 1.04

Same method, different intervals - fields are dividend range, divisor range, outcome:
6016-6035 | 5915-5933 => 1.01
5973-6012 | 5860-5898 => 1.23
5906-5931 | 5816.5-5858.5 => 1.02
